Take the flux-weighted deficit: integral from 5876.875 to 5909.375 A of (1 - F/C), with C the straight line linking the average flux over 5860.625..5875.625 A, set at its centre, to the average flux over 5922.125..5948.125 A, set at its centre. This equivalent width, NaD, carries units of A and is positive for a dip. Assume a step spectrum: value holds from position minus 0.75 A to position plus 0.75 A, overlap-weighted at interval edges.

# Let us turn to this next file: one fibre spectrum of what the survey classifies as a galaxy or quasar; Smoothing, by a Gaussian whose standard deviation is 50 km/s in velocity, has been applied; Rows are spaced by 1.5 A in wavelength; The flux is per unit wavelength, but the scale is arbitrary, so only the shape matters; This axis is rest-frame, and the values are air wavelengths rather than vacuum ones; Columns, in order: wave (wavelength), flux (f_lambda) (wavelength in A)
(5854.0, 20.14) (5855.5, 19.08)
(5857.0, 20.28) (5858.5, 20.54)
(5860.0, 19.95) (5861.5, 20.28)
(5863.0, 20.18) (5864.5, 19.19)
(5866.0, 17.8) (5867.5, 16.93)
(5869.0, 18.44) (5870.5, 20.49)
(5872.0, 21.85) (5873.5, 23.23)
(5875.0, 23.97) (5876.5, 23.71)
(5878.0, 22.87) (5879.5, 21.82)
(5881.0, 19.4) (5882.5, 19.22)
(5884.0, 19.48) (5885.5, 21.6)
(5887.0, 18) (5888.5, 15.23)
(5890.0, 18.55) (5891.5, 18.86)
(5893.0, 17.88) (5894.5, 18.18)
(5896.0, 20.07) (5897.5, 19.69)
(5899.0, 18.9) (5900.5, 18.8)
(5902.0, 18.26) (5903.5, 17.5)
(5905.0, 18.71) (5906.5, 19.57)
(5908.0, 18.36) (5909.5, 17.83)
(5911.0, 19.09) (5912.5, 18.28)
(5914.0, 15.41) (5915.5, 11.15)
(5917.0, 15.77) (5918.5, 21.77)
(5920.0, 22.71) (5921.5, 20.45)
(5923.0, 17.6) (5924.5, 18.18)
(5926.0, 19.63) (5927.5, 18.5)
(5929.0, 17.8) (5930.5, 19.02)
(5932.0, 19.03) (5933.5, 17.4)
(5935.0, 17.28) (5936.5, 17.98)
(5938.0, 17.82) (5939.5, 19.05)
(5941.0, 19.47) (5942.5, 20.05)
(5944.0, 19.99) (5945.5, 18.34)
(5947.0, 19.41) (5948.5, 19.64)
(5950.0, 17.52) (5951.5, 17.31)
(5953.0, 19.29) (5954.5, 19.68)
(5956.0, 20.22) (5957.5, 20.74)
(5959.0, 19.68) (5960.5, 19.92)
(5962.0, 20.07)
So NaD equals 0.8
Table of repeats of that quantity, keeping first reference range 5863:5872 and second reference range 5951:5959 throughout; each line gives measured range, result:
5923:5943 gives 0.9 A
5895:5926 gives 1.3 A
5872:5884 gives -1.8 A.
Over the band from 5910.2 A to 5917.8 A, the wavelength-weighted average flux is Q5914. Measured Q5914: 16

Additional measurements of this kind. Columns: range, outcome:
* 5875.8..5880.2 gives 22.8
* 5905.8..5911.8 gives 18.7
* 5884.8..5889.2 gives 18.3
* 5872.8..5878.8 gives 23.4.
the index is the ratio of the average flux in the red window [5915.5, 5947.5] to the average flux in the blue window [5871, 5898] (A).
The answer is 0.9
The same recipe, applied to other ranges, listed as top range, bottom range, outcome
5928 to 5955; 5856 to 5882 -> 0.91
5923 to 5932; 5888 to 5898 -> 1.01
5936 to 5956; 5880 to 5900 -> 1.00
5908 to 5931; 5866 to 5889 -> 0.89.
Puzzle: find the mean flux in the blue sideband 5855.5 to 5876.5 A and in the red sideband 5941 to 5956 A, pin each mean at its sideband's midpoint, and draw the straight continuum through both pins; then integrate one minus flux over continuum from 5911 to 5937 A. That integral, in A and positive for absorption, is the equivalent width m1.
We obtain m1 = 1.8 A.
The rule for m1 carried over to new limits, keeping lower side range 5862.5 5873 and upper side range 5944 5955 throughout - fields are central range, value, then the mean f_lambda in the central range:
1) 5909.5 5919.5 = 1.0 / 17.1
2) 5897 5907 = 0.2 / 18.7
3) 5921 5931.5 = 0.1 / 18.7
